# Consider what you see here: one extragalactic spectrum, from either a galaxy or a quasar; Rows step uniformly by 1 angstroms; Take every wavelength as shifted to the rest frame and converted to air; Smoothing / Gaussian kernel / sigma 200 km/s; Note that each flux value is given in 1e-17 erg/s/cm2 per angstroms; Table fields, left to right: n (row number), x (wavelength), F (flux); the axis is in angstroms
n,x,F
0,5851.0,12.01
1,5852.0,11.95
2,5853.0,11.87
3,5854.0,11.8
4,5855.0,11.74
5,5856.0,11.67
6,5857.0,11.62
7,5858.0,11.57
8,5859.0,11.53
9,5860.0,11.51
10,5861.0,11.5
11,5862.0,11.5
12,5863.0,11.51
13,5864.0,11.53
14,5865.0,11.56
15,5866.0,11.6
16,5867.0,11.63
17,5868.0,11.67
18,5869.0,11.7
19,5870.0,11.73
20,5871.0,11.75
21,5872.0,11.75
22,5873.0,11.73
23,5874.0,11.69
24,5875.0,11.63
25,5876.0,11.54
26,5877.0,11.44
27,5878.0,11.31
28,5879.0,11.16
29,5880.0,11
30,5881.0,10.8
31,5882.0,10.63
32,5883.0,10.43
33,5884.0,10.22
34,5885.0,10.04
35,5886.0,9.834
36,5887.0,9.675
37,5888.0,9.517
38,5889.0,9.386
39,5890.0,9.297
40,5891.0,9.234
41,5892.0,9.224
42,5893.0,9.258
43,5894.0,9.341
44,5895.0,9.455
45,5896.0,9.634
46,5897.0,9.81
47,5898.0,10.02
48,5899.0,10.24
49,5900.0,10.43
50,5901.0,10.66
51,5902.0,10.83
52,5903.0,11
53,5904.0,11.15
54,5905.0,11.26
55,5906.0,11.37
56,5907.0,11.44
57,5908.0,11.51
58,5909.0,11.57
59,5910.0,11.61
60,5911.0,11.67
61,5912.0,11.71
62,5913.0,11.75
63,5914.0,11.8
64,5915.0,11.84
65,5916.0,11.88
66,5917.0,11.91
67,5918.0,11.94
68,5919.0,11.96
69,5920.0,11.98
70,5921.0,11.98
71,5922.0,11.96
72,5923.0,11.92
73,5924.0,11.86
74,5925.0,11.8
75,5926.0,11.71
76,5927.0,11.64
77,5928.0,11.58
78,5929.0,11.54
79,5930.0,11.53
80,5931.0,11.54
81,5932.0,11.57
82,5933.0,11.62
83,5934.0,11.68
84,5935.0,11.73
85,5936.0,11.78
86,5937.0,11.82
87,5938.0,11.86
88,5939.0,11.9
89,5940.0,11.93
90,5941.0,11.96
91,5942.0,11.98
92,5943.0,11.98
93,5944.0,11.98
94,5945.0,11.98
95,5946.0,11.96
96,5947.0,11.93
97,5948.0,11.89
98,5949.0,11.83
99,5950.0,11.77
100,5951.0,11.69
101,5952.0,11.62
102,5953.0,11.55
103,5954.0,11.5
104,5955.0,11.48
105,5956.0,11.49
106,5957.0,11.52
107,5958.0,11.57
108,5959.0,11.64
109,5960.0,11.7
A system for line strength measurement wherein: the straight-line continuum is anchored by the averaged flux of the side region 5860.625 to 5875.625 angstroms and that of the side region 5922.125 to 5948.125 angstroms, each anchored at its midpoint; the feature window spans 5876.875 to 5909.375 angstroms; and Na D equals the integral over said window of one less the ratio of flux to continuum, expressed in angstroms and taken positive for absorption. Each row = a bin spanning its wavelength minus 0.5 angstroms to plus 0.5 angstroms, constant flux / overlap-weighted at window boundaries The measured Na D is 3.7 angstroms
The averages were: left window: 11.6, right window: 11.8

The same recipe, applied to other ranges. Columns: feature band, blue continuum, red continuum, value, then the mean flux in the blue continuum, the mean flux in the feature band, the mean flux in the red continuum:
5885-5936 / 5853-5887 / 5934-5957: 2.50 angstroms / 11.3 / 11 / 11.8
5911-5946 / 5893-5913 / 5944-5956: -1.62 angstroms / 10.8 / 11.8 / 11.7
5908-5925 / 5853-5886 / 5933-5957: -0.28 angstroms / 11.4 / 11.8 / 11.8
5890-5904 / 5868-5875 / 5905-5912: 1.97 angstroms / 11.7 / 9.95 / 11.5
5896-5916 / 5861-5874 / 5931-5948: 1.07 angstroms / 11.6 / 11.1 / 11.8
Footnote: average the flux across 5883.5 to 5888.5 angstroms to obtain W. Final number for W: 9.86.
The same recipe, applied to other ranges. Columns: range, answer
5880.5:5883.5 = 10.6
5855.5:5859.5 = 11.6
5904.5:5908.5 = 11.4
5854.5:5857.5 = 11.7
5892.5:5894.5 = 9.3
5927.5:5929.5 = 11.6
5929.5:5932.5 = 11.5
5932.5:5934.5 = 11.6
